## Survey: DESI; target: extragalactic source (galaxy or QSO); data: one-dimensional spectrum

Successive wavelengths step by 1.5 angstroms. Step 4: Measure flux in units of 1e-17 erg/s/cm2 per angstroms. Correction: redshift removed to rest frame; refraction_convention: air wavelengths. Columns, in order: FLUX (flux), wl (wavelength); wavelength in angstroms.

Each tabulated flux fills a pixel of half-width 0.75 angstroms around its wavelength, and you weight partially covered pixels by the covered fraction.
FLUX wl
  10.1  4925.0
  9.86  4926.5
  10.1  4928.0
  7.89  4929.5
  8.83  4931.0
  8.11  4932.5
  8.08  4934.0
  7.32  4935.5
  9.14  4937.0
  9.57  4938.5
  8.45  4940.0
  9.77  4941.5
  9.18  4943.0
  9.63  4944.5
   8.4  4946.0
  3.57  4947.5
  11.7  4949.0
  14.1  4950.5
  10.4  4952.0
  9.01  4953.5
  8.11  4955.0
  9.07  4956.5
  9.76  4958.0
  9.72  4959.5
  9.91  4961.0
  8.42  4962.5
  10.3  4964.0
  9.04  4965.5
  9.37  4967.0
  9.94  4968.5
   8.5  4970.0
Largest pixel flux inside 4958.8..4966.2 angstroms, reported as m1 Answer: 10.3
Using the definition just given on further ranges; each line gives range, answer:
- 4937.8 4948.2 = 9.77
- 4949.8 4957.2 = 14.1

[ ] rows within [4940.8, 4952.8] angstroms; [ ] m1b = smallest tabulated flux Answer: 3.57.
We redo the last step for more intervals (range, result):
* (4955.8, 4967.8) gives 8.42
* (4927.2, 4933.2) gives 7.89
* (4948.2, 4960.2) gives 8.11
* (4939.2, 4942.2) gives 8.45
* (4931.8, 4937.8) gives 7.32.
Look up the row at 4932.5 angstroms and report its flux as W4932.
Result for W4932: 8.11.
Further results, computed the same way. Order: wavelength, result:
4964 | 10.3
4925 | 10.1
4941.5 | 9.77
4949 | 11.7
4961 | 9.91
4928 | 10.1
